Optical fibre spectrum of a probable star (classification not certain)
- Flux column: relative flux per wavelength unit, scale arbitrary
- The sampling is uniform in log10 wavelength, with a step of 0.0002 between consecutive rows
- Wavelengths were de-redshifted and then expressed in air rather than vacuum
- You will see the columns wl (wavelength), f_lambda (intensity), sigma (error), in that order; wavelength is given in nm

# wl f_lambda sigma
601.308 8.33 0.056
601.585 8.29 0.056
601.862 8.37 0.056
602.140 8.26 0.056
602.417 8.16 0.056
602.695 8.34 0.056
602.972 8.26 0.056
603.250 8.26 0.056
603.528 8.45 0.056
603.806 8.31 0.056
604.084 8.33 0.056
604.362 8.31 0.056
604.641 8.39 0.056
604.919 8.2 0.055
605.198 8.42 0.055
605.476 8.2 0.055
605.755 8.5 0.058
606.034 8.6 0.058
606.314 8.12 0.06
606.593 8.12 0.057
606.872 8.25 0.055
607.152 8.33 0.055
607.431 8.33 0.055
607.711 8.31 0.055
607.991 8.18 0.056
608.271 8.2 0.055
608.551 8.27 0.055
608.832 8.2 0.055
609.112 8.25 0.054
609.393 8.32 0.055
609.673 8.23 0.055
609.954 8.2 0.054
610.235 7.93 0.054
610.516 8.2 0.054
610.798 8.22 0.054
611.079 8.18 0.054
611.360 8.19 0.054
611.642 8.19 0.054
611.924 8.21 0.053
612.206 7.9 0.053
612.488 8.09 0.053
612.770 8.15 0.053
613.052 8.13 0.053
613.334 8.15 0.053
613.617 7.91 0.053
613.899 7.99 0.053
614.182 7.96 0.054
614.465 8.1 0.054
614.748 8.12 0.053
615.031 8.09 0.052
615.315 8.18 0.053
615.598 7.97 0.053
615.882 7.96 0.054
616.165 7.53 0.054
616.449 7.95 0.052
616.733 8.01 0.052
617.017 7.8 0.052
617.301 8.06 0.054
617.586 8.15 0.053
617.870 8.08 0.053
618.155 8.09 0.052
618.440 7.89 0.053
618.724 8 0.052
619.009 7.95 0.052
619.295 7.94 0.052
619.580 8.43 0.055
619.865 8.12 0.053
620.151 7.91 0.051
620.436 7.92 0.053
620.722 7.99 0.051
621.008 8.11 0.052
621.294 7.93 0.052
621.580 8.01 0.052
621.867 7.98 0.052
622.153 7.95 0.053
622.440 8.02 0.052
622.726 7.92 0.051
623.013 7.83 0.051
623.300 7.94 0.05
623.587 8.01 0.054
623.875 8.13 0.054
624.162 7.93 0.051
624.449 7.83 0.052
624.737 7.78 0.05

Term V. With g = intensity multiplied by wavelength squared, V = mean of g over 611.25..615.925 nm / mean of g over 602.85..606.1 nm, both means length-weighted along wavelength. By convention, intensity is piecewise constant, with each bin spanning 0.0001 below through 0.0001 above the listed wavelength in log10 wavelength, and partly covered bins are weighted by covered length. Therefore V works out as 1.00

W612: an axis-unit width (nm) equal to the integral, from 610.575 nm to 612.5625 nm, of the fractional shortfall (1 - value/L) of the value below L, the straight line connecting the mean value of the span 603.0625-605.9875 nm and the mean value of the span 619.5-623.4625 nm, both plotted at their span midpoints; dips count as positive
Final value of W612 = 0.014 nm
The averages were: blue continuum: 8.34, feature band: 8.14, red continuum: 8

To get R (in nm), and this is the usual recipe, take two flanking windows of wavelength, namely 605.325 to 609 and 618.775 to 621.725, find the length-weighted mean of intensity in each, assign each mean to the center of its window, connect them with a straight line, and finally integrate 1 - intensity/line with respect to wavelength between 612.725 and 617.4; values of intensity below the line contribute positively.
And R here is 0.07 nm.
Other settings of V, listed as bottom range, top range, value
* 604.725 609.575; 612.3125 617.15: 0.99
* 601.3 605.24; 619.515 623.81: 1.02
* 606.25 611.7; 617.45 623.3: 1.01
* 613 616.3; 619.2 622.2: 1.02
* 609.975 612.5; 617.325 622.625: 1.02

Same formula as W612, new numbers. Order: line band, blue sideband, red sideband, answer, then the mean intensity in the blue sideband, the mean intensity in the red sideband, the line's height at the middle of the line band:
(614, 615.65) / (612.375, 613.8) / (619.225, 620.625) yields 0.00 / 8.09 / 8.07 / 8.08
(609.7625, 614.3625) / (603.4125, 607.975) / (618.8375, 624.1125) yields 0.05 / 8.32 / 8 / 8.19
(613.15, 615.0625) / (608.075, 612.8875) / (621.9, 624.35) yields 0.02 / 8.17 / 7.97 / 8.11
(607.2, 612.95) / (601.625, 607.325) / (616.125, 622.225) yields 0.00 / 8.31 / 8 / 8.19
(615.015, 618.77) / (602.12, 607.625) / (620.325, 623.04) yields 0.04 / 8.31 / 7.97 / 8.07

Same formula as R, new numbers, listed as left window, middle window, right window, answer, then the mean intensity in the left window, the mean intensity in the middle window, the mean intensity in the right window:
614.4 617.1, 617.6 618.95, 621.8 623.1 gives -0.011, 7.97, 8.03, 7.95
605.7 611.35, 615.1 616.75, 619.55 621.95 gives 0.036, 8.24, 7.93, 8.03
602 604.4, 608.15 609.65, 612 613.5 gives -0.014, 8.3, 8.25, 8.09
